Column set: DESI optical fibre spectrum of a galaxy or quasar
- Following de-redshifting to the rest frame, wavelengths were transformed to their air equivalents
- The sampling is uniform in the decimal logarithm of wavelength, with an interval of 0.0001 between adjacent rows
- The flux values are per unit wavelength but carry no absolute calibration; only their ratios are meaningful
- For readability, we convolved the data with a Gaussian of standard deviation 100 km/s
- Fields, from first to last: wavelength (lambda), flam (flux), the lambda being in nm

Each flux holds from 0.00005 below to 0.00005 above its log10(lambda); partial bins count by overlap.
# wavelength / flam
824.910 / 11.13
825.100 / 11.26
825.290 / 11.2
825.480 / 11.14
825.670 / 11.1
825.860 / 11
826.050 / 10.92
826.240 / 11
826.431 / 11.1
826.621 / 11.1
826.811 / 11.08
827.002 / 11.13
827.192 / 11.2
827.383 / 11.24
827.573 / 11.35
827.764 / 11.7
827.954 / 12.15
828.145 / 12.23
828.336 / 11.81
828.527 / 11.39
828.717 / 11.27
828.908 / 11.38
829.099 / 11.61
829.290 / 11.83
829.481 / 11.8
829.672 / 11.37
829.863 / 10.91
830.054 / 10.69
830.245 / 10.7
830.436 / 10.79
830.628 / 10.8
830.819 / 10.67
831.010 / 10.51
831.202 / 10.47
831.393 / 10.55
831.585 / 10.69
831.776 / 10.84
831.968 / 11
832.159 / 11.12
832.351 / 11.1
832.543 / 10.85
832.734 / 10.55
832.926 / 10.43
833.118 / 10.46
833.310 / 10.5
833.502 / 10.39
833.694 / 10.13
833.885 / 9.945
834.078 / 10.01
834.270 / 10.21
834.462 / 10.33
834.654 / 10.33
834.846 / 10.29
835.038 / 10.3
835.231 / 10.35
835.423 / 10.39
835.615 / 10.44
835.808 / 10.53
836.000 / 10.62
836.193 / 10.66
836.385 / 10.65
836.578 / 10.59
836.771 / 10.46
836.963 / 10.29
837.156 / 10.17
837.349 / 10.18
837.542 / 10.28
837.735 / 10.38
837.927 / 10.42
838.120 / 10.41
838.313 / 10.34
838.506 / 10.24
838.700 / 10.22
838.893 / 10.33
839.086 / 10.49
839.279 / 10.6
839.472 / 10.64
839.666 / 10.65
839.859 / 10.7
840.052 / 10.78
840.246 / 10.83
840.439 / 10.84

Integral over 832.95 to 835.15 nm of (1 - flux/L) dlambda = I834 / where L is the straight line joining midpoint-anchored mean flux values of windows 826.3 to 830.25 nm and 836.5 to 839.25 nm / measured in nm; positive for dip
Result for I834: 0.10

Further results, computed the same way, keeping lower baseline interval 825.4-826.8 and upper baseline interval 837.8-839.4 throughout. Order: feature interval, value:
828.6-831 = -0.06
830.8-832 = 0.01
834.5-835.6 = 0.02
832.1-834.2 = 0.04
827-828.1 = -0.05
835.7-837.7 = 0.01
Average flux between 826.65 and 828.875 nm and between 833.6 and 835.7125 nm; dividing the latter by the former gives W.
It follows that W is 0.9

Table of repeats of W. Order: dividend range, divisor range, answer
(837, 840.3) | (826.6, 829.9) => 0.91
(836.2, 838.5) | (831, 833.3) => 0.97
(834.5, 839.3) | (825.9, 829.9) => 0.91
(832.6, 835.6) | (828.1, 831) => 0.92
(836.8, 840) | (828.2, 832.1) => 0.94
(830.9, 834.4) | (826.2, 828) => 0.93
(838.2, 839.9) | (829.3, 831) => 0.95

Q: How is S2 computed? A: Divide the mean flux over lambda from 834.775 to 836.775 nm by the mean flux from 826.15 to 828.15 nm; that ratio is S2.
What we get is 0.92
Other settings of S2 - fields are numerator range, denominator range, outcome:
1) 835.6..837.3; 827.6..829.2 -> 0.90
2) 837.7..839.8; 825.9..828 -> 0.93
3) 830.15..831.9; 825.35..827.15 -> 0.96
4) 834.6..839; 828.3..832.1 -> 0.94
